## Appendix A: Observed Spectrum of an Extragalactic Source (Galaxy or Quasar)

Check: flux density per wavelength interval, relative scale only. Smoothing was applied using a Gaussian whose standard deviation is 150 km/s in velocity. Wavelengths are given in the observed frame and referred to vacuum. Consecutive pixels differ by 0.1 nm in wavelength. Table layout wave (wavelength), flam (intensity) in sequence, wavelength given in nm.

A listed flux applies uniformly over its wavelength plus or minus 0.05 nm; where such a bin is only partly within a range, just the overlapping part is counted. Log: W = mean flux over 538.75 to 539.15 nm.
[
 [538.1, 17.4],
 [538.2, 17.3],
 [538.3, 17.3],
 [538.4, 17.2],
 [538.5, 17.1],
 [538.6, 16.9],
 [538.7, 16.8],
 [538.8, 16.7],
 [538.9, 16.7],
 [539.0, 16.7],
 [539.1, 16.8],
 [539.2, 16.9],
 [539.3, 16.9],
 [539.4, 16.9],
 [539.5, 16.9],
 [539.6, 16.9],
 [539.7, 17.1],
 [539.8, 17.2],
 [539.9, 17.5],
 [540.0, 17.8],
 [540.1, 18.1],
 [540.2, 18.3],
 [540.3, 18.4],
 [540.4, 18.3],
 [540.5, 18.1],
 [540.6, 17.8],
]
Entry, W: 16.7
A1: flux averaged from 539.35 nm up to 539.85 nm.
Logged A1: 17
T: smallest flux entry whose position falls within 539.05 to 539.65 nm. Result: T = 16.8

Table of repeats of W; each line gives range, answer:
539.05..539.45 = 16.9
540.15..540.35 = 18.4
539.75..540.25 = 17.8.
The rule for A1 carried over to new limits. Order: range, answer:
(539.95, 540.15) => 18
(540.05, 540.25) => 18.2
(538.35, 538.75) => 17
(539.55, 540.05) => 17.3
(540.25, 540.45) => 18.3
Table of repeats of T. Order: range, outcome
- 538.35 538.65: 16.9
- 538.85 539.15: 16.7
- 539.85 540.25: 17.5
